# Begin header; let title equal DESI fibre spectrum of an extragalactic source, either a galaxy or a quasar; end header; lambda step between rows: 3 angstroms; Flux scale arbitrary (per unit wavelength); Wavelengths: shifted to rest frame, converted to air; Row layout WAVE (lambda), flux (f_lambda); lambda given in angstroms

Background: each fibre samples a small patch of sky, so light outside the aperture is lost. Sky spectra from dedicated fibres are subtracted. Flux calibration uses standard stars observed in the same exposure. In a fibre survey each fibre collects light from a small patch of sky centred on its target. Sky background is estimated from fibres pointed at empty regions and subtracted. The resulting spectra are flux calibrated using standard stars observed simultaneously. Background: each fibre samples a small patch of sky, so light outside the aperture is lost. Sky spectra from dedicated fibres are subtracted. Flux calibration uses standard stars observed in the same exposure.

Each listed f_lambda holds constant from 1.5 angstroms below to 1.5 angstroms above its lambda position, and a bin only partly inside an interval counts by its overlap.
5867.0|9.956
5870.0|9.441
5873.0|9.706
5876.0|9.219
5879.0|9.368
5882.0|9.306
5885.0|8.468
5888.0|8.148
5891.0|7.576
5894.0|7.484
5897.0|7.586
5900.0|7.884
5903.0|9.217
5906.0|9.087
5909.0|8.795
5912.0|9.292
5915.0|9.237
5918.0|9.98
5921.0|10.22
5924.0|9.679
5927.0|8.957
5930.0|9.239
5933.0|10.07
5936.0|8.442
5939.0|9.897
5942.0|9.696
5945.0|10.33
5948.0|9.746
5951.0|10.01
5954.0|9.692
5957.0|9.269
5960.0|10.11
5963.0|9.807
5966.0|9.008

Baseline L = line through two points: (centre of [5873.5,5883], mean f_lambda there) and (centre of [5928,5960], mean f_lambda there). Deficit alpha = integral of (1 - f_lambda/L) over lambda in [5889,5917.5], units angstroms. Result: 2.9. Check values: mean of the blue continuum 9.34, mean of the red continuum 9.65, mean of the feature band 8.51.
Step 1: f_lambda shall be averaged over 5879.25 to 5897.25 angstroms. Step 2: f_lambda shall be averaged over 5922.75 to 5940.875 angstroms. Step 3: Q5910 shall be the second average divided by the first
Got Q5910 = 1.1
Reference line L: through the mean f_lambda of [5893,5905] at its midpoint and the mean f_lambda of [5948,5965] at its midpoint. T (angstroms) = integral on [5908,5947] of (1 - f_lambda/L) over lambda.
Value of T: -2.7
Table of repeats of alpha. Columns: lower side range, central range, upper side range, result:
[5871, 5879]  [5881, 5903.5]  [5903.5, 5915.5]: 2.8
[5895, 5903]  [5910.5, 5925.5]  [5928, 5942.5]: -1.6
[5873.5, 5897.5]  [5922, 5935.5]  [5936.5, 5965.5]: -0.2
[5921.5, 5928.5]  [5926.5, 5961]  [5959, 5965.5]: 0.0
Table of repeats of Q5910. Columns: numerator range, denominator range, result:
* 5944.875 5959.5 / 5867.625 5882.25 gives 1.04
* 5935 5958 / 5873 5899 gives 1.14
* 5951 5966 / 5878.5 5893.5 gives 1.15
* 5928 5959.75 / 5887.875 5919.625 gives 1.12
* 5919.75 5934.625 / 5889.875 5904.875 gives 1.20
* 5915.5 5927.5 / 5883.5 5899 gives 1.24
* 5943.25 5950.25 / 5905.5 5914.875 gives 1.10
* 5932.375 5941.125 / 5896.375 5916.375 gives 1.07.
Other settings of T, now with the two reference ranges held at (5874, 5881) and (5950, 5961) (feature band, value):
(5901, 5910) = 0.5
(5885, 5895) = 1.6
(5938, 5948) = -0.3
